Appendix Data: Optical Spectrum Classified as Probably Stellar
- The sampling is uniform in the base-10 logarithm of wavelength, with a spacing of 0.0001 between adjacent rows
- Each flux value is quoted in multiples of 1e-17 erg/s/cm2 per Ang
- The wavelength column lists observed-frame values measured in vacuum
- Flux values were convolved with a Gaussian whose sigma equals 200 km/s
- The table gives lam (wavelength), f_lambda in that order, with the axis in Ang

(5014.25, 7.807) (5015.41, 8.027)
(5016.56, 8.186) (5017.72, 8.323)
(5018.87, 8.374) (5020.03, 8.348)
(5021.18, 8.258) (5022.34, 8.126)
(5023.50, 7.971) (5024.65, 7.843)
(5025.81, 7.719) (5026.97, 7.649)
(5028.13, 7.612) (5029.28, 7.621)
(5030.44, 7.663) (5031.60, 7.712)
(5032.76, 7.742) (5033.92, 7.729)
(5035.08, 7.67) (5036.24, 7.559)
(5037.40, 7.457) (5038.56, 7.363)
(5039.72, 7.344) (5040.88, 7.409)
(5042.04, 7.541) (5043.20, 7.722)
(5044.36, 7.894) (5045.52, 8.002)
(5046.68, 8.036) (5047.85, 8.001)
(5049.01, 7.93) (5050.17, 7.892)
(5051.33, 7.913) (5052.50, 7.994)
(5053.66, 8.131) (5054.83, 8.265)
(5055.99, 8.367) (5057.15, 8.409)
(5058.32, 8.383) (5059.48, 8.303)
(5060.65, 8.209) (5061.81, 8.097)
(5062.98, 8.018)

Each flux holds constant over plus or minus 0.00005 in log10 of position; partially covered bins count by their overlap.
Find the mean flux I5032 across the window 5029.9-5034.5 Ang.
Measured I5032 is 7.7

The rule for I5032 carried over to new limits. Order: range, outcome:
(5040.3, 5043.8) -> 7.57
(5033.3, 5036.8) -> 7.65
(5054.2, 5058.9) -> 8.35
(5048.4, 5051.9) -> 7.93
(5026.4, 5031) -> 7.64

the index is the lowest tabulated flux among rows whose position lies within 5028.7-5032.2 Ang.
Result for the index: 7.621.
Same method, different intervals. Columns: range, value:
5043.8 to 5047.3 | 7.894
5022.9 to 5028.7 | 7.612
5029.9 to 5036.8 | 7.559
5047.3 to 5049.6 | 7.93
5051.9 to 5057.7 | 7.994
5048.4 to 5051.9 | 7.892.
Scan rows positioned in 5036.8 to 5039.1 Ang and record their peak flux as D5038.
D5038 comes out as 7.457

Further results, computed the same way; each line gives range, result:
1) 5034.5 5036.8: 7.67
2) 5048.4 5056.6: 8.367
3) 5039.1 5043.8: 7.722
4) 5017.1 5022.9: 8.374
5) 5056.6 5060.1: 8.409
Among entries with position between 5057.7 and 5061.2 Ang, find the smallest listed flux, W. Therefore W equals 8.209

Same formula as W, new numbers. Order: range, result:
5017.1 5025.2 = 7.843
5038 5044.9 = 7.344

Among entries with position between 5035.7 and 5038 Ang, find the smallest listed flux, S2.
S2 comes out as 7.457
